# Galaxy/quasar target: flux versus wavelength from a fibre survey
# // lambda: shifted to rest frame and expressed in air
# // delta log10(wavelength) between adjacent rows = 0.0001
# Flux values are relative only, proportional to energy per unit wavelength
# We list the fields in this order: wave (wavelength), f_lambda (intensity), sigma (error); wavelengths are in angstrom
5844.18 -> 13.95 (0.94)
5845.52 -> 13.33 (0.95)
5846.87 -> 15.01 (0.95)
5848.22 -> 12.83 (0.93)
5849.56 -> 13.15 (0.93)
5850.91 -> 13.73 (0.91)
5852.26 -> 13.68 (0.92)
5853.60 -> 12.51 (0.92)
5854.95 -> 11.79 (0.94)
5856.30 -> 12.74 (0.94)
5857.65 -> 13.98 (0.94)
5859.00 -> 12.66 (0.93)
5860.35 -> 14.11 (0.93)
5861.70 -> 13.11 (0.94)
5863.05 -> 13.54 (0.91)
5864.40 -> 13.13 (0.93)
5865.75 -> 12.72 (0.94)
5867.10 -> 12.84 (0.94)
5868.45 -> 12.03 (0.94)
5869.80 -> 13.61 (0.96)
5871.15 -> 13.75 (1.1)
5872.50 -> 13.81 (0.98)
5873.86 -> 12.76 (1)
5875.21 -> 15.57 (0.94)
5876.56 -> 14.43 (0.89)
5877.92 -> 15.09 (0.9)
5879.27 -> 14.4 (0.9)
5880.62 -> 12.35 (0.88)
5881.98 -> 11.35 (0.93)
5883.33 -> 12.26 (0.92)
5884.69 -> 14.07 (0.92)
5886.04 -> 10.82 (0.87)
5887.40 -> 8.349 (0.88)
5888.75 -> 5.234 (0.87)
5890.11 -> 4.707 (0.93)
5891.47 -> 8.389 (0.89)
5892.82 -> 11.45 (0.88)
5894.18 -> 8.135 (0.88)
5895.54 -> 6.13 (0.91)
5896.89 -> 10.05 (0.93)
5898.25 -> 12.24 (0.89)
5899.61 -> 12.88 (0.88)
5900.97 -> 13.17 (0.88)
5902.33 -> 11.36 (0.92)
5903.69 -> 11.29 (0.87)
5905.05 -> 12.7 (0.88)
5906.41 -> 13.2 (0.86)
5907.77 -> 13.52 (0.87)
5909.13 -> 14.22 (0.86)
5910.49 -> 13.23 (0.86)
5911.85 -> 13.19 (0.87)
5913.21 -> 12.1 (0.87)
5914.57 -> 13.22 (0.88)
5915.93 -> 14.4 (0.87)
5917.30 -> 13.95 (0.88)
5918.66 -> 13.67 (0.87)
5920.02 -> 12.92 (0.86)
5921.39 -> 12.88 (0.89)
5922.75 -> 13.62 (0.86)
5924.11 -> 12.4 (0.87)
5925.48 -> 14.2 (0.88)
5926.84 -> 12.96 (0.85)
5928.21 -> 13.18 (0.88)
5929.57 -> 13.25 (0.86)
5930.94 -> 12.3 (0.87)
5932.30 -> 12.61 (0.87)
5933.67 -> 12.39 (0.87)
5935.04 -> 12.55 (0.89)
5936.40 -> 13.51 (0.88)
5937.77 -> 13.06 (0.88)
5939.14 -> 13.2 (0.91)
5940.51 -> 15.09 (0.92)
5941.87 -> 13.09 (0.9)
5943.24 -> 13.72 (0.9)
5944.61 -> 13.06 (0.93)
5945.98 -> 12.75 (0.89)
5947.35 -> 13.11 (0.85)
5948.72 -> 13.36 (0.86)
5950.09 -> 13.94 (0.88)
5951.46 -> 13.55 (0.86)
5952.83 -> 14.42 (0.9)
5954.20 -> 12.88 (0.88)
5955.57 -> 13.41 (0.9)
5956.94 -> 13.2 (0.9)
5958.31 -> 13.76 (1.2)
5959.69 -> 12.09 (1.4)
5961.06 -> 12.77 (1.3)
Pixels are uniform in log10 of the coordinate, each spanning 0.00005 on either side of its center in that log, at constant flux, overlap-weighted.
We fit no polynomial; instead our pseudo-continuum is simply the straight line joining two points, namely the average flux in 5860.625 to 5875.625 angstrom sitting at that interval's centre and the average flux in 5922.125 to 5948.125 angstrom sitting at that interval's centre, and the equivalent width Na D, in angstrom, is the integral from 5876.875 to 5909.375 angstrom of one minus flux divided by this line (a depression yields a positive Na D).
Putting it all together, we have 5.2 angstrom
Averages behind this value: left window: 13.3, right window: 13.2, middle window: 11.1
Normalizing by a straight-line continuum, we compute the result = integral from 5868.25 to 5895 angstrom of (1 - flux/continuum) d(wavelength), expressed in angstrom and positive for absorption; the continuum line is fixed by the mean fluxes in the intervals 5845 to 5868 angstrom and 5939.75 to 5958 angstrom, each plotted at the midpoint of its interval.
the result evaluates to 3.4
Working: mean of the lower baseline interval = 13.2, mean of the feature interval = 11.6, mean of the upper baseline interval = 13.5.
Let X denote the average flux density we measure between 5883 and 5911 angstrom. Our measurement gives 10.8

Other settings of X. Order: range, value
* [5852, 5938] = 12.4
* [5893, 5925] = 12.4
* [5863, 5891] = 12.2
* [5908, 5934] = 13.2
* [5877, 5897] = 10.2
